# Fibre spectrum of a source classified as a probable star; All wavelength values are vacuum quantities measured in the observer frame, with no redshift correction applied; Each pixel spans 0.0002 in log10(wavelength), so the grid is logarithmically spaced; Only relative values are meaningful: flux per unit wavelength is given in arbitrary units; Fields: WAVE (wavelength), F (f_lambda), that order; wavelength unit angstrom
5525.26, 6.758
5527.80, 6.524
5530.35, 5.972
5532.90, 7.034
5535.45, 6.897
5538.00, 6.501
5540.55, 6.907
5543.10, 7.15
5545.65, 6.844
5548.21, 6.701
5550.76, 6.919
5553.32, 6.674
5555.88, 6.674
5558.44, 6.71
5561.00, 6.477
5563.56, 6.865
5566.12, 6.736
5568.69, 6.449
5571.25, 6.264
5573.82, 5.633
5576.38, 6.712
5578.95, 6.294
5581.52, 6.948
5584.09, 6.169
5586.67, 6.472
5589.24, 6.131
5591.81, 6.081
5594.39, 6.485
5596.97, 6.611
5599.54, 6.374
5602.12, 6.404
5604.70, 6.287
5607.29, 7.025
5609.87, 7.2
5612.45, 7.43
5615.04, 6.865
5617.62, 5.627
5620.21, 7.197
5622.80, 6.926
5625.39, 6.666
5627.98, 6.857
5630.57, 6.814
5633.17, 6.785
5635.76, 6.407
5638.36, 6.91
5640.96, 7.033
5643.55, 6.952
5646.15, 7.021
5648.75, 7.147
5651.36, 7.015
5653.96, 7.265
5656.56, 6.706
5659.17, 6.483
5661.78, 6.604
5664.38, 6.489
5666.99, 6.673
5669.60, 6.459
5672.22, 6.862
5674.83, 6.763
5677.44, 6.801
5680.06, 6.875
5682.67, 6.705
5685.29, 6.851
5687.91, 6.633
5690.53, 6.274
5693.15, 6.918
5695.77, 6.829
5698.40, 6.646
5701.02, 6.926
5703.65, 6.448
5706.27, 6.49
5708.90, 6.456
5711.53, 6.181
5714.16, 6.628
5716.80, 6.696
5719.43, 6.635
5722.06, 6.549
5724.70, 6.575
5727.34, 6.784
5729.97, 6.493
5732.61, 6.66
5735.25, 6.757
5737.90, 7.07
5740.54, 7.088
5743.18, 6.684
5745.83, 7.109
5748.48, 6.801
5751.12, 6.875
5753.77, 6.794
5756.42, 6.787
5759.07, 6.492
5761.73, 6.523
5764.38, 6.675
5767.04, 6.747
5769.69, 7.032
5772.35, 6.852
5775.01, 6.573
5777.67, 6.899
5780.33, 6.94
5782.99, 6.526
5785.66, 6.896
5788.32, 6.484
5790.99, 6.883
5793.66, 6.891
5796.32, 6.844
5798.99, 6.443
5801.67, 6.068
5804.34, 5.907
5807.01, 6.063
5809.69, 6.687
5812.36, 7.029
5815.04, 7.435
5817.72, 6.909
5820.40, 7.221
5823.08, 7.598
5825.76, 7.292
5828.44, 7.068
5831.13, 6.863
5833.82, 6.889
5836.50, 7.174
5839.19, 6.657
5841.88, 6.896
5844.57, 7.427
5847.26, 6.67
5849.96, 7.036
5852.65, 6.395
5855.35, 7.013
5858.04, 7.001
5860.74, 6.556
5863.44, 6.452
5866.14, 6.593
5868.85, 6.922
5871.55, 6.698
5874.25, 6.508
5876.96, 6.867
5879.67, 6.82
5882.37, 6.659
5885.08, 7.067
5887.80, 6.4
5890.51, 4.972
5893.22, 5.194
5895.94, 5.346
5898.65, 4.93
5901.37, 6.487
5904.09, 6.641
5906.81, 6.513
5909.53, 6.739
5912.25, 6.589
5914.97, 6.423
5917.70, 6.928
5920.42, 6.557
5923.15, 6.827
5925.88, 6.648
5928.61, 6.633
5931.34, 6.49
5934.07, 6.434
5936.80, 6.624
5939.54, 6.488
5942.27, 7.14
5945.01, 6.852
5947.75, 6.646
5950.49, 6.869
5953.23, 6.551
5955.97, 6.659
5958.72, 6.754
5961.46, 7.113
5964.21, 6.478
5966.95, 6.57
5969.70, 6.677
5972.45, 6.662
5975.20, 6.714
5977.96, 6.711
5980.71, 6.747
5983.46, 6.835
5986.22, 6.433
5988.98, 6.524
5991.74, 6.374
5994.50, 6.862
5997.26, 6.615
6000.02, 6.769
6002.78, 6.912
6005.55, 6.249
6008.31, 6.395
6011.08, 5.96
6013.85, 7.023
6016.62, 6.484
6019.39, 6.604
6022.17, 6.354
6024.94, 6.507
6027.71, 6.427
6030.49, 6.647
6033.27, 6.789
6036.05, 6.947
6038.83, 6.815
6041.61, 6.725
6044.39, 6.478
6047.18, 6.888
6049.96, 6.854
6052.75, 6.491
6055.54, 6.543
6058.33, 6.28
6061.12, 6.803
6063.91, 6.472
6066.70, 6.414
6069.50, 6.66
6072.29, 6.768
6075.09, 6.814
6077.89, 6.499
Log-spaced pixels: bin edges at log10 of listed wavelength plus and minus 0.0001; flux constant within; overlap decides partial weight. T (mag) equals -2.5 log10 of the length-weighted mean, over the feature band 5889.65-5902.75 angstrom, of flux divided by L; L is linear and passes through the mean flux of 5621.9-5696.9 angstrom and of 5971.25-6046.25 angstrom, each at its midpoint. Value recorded 0.228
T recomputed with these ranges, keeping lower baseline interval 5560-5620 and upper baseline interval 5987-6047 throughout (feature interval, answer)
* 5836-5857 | -0.05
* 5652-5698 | -0.03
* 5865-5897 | 0.04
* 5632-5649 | -0.06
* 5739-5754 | -0.06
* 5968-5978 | -0.01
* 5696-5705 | -0.03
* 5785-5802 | -0.02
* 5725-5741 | -0.04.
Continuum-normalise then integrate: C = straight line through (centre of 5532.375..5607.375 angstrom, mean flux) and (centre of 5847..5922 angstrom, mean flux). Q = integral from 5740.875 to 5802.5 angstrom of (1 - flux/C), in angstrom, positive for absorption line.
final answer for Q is -2.3 angstrom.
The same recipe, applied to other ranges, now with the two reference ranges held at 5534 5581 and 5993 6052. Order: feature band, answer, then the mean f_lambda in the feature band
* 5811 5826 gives -1.37 angstrom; 7.25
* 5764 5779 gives -0.38 angstrom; 6.8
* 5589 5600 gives 0.47 angstrom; 6.36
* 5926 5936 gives 0.14 angstrom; 6.54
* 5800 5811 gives 0.74 angstrom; 6.18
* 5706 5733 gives 0.32 angstrom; 6.56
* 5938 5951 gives -0.31 angstrom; 6.79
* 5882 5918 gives 2.50 angstrom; 6.17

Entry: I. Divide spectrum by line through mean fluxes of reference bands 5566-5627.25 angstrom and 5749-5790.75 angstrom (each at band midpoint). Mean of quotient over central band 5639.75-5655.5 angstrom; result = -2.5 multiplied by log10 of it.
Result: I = -0.07 mag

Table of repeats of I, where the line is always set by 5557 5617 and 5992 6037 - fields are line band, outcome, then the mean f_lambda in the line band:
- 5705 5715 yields 0.02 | 6.43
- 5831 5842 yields -0.05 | 6.9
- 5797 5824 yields -0.03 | 6.72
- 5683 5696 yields -0.02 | 6.69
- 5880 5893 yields 0.06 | 6.22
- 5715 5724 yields -0.01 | 6.62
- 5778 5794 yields -0.03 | 6.77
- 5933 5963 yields -0.03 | 6.74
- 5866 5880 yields -0.03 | 6.74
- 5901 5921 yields -0.01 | 6.62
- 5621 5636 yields -0.04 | 6.78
